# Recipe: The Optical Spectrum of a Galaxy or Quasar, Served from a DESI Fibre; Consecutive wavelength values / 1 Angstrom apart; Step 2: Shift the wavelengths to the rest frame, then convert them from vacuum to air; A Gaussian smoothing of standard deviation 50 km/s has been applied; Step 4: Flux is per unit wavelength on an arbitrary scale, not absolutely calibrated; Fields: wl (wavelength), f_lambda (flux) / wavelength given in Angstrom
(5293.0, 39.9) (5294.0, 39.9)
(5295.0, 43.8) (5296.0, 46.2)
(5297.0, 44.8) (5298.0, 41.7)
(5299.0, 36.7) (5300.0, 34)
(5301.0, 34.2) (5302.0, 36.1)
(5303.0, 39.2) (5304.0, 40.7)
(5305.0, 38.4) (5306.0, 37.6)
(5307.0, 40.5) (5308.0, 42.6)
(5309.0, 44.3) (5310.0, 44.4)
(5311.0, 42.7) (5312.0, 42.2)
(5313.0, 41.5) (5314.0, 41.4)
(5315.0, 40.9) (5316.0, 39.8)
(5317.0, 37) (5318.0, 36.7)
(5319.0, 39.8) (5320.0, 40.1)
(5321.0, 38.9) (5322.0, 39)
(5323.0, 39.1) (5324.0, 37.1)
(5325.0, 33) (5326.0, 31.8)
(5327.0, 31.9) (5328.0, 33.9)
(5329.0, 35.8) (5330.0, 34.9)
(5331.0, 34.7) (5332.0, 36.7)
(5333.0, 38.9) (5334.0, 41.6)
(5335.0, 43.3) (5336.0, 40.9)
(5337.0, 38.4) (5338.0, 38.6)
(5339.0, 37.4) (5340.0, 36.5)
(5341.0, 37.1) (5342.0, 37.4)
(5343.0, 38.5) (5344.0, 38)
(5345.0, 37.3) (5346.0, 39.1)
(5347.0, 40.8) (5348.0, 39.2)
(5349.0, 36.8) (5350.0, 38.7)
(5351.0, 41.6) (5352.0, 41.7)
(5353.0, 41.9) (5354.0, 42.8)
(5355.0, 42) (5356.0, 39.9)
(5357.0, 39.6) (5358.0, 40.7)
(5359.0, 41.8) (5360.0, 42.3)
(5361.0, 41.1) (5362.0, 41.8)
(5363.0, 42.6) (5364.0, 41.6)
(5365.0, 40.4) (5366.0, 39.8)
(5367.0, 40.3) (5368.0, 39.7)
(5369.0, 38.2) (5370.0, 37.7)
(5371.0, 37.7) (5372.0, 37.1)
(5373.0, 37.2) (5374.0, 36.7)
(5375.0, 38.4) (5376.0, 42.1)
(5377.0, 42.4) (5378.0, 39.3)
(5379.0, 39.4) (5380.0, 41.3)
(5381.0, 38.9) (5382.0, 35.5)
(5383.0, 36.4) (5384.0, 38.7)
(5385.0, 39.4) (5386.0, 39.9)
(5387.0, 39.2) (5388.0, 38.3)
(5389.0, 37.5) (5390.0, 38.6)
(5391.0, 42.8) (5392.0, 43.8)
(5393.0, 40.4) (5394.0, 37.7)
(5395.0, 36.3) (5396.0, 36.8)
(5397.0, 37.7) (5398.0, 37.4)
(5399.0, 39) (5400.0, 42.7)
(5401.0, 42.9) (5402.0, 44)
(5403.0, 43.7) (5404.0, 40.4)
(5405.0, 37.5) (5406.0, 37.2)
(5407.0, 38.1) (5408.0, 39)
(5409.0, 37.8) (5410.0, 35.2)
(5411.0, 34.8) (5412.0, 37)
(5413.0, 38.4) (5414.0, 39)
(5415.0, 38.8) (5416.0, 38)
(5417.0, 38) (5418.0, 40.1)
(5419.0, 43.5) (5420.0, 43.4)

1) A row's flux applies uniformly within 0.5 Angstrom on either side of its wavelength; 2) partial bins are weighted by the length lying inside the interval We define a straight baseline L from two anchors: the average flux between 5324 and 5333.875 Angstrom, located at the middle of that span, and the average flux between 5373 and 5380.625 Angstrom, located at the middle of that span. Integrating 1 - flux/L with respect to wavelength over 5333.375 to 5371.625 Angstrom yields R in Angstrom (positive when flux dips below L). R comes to -2.59 Angstrom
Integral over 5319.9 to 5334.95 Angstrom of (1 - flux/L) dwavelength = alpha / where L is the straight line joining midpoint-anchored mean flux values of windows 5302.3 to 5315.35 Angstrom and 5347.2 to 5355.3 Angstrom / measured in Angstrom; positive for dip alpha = 1.6 Angstrom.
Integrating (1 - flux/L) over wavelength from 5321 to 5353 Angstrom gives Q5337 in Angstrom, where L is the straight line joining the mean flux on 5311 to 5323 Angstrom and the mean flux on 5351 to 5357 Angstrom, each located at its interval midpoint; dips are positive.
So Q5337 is 2.3 Angstrom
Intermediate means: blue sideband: 39.9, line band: 37.8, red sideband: 41.5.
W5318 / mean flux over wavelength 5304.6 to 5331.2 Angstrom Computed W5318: 38.6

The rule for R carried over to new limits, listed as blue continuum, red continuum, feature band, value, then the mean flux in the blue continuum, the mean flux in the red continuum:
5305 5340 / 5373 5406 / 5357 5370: -0.5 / 38.7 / 39.5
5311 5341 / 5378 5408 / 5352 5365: -0.9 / 38.1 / 39.4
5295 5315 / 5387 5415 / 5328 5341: 0.7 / 40.6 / 39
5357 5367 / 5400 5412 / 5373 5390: 0.6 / 41.2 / 39.2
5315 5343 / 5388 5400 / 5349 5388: -1.4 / 37.5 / 39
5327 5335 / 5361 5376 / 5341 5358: -0.7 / 36.8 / 39.4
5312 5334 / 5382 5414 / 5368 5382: -0.1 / 37.5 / 38.9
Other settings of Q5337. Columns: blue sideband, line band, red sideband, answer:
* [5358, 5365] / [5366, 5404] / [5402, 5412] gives 0.6 Angstrom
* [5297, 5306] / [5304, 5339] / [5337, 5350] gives -0.7 Angstrom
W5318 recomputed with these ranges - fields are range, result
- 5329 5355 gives 38.9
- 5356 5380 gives 39.9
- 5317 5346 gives 37.4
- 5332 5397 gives 39.5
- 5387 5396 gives 39.3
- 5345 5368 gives 40.7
